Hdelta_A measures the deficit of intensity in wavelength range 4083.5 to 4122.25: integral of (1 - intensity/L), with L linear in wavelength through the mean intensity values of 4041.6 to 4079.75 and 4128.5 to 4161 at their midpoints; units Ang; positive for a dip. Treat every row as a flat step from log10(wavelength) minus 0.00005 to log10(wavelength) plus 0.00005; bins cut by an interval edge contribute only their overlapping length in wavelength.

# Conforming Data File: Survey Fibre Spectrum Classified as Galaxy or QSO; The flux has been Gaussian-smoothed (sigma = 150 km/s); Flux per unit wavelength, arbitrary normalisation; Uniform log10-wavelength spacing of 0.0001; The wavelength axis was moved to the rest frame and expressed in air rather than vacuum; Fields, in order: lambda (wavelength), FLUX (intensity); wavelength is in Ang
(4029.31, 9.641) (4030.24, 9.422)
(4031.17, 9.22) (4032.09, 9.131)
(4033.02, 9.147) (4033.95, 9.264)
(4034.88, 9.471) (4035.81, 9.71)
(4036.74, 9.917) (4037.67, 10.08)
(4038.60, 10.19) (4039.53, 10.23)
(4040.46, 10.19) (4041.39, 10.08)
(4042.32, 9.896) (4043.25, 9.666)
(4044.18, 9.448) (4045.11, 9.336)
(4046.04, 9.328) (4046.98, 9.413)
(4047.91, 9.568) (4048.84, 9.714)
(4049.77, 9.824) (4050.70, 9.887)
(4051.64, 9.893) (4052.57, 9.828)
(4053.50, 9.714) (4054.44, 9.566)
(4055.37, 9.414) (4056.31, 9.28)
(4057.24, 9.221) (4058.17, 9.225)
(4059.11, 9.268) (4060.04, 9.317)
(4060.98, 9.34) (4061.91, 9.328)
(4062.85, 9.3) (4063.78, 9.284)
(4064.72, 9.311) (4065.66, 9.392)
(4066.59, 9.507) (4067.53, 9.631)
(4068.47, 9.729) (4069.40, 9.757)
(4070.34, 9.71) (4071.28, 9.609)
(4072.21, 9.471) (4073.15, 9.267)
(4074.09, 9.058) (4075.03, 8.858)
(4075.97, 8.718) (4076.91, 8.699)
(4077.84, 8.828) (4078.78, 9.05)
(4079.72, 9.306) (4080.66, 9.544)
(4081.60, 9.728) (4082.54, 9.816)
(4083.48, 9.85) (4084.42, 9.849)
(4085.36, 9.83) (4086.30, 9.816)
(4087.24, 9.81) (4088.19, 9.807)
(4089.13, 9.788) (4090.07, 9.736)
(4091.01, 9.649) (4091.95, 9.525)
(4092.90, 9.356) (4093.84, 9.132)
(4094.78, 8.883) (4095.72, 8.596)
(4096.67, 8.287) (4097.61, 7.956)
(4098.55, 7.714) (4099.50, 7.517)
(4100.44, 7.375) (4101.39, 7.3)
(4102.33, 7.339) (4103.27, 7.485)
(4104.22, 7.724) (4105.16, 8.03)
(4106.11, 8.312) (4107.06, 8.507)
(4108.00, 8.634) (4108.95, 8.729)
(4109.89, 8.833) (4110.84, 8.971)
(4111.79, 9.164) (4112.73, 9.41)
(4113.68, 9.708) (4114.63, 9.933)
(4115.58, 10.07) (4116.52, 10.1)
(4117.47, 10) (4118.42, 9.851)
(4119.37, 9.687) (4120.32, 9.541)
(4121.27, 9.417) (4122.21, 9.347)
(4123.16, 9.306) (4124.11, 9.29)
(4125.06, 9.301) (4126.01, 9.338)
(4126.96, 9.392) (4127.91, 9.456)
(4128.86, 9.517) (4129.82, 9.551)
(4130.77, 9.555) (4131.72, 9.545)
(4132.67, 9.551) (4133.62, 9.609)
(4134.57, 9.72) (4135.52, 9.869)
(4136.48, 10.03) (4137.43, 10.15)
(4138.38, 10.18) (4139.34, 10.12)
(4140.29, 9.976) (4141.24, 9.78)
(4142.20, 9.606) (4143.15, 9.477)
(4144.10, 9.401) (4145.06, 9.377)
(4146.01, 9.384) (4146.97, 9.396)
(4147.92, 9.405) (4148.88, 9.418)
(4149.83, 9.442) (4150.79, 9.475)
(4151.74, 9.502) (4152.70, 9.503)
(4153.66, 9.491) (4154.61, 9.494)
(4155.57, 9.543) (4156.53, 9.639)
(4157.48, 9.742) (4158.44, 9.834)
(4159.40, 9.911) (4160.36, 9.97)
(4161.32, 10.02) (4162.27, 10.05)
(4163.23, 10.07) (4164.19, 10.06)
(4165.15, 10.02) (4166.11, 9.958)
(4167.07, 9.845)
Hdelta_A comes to 2.18 Ang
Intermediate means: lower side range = 9.42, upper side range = 9.65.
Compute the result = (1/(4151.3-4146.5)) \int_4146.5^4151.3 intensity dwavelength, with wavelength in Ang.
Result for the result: 9.44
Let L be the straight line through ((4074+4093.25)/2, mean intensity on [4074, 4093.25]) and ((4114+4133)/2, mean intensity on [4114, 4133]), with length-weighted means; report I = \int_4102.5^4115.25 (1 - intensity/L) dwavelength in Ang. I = 1.1 Ang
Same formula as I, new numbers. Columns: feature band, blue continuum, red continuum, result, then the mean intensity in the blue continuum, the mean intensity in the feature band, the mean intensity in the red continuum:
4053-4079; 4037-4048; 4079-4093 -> 1.11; 9.79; 9.32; 9.69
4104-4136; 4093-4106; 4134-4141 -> -0.94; 8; 9.34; 10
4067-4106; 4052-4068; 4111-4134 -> 1.96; 9.41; 9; 9.56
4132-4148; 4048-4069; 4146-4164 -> -0.13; 9.5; 9.72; 9.66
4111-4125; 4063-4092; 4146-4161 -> -0.11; 9.48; 9.61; 9.58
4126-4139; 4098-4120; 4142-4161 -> -0.73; 8.72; 9.69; 9.55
